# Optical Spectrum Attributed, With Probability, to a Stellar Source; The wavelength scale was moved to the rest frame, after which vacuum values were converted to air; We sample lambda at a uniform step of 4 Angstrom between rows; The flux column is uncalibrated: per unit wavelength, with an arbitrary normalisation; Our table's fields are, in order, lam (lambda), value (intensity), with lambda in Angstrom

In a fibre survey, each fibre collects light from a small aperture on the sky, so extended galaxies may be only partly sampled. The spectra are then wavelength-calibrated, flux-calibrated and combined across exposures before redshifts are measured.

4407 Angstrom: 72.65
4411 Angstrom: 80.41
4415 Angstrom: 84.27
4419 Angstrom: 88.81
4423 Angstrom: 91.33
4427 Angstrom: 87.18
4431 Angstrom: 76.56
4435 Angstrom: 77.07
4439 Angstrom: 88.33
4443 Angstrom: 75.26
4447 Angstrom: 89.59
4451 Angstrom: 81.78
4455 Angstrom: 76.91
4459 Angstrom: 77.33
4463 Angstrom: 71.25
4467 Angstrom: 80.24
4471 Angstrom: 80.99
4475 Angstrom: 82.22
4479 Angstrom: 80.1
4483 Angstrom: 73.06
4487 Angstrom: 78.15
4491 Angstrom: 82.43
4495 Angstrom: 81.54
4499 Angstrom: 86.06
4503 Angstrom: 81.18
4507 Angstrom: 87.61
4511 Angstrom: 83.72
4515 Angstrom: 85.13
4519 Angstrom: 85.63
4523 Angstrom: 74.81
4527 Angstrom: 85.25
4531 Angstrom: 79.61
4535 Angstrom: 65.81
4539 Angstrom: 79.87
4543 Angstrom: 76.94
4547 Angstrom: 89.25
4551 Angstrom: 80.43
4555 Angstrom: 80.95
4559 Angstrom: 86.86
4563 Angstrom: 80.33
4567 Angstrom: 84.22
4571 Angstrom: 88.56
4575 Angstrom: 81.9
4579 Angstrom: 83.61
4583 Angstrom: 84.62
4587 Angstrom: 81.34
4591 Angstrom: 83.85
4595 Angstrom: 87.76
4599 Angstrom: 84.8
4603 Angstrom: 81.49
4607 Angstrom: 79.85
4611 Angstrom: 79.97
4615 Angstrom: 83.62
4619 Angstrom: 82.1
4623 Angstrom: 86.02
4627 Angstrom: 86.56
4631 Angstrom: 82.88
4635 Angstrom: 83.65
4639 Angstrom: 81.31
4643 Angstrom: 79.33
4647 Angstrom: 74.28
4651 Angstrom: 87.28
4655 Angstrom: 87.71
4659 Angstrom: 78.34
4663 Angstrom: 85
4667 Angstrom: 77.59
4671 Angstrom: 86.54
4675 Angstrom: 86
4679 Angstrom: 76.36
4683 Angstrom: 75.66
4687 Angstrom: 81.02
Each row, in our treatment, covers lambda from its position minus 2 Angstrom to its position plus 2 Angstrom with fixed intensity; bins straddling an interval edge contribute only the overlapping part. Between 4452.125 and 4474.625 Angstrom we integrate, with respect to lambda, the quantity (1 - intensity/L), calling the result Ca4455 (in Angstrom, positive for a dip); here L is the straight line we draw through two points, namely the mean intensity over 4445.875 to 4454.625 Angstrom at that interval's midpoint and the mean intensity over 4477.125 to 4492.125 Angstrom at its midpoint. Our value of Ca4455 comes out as 1.01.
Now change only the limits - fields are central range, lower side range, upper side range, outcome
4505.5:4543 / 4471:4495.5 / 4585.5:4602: 0.4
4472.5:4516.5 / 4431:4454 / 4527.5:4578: -0.2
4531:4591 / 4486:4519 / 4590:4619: 1.0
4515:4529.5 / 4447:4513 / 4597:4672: -0.2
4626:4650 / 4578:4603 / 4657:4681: 0.4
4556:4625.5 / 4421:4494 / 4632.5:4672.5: -1.7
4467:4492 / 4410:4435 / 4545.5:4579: 1.4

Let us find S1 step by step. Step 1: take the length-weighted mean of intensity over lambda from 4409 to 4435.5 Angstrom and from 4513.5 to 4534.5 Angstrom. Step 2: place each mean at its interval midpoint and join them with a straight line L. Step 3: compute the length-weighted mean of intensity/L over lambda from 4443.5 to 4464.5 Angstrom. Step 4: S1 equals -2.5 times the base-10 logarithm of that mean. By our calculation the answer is 0.051 mag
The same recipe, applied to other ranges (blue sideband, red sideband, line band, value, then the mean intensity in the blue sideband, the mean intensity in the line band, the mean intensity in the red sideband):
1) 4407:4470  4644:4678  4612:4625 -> -0.017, 81.5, 83.6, 82.5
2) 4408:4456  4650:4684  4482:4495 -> 0.054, 83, 78.8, 82.3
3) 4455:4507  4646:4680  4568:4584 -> -0.045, 79.8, 84.6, 82.5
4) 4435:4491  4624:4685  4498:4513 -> -0.058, 79.6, 84.5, 82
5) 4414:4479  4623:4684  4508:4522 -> -0.032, 81.7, 84.3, 82.1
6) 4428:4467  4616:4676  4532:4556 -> 0.033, 79.6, 78.8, 82.9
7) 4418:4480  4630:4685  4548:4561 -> -0.023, 81.5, 83.2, 81.5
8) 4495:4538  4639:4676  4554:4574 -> -0.033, 81.4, 84.2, 82.3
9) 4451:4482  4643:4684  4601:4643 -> -0.023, 78.5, 82.6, 81.5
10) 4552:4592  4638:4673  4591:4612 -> 0.000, 83.5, 83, 81.9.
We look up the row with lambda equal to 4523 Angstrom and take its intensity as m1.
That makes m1 74.81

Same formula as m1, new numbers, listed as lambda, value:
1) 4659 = 78.34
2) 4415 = 84.27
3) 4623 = 86.02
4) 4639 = 81.31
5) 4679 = 76.36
